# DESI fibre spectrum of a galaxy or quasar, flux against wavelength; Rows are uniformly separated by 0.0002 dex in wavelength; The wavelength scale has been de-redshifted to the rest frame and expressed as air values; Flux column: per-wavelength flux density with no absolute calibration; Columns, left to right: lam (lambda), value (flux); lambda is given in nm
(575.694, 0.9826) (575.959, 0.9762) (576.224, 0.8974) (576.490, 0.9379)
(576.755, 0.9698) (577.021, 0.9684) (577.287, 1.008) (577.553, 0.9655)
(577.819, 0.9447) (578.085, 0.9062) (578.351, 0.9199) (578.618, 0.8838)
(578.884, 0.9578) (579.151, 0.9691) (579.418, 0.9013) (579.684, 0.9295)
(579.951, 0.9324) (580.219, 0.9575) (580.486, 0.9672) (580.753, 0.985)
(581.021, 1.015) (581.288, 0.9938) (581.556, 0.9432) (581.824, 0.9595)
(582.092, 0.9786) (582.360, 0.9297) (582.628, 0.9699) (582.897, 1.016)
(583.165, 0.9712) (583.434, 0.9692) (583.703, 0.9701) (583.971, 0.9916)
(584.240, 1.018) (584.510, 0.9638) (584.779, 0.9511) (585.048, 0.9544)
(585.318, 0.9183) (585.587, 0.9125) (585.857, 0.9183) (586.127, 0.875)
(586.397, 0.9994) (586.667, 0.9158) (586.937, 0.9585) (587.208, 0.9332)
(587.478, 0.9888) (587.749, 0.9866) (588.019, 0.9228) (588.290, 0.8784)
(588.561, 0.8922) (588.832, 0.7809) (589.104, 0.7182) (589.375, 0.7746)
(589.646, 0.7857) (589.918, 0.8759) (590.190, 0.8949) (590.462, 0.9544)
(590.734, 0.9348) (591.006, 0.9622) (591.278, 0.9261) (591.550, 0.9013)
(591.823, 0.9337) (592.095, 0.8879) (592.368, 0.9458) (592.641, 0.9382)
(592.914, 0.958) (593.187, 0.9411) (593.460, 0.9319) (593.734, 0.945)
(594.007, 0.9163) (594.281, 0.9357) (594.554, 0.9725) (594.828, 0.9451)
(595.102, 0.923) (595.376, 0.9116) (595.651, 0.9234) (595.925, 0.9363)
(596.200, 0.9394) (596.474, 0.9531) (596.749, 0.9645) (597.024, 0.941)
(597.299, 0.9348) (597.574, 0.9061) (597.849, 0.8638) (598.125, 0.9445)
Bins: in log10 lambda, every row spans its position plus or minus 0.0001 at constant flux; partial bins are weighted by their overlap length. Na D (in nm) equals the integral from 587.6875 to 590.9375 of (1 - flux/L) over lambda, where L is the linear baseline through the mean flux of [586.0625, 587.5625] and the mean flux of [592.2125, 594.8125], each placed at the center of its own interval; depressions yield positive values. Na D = 0.27 nm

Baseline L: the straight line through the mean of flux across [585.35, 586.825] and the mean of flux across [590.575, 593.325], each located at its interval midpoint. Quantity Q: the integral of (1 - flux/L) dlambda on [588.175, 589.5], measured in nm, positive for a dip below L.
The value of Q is 0.17 nm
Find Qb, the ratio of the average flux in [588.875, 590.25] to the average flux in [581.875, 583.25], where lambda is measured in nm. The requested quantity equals 0.8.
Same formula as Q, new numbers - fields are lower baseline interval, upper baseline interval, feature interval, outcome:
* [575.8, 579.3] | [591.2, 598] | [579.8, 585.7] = -0.16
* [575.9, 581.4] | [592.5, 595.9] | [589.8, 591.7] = 0.04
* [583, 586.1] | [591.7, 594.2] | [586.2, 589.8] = 0.23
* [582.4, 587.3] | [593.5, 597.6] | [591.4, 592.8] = 0.03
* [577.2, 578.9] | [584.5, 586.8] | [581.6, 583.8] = -0.08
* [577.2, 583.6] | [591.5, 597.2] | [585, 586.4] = 0.04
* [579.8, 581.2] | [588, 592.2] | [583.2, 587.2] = -0.11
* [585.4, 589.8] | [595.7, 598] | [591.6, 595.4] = -0.08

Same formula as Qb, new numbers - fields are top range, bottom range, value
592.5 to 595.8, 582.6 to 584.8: 0.95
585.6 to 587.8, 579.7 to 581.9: 0.98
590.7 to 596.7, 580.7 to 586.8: 0.97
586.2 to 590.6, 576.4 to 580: 0.94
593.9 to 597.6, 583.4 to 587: 0.99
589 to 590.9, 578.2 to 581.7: 0.90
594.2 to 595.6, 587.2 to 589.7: 1.08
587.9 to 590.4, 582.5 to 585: 0.86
